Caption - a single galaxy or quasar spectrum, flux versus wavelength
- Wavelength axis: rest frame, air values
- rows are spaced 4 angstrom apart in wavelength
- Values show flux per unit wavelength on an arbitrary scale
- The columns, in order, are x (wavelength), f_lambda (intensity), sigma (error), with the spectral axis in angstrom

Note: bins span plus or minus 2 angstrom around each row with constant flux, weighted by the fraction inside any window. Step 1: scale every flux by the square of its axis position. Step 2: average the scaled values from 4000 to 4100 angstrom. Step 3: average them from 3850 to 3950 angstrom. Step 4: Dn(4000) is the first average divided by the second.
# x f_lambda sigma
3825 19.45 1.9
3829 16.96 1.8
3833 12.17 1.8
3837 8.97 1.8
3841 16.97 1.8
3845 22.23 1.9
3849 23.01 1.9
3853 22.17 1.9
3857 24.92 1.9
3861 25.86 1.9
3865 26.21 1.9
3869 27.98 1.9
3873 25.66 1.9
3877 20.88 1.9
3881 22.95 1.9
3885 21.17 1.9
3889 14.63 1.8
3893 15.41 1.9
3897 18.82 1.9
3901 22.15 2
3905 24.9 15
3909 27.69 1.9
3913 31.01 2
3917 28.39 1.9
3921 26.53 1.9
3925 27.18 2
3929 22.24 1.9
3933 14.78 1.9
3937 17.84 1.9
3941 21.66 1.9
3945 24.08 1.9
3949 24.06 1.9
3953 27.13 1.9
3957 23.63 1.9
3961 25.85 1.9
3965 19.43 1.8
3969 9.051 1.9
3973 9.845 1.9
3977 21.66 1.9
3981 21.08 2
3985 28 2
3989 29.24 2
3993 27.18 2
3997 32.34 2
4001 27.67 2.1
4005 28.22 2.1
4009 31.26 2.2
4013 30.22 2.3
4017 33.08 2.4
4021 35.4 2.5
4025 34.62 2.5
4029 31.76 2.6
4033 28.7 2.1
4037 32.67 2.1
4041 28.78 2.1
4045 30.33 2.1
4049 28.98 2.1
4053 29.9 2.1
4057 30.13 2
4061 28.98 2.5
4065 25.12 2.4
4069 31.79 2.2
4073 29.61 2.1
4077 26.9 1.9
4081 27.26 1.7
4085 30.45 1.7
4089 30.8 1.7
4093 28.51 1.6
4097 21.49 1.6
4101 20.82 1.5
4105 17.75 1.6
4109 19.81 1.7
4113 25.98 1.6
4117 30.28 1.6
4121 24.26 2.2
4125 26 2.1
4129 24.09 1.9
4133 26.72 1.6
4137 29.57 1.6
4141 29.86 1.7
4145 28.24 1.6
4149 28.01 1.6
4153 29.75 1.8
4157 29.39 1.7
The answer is 1.4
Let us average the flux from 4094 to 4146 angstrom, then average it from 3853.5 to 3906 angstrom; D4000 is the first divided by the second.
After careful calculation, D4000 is 1.1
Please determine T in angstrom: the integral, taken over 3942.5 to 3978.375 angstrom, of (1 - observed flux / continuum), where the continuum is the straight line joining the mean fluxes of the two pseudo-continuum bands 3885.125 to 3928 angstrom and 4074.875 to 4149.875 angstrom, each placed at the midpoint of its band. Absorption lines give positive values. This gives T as 5.4 angstrom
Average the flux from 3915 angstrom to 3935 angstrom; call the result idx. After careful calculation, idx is 23.8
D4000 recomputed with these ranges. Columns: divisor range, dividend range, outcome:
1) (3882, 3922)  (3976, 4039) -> 1.29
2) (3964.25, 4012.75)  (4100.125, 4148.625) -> 1.06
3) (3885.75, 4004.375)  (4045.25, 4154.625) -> 1.18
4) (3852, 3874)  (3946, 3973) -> 0.81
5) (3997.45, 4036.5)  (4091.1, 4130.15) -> 0.76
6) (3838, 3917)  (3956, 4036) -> 1.16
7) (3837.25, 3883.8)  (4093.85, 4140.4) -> 1.07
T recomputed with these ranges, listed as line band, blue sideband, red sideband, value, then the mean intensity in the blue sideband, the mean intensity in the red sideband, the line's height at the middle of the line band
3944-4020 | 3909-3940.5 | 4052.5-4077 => 3.38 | 24.1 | 29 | 26.1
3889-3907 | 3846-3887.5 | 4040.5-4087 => 3.68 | 23.9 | 29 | 24.7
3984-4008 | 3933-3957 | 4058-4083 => -4.01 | 22.3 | 28.4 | 24.8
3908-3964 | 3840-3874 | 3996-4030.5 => 7.07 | 24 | 31.6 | 27.9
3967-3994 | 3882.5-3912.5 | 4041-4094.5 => 4.90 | 21.2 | 29.1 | 25.1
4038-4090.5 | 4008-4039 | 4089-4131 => -1.48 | 32.2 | 24.2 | 28.5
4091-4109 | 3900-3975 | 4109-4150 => 2.98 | 22.5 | 26.9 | 26.2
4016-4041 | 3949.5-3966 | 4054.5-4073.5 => -4.45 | 24.3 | 29.1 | 27.5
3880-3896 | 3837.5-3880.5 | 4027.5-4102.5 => 3.72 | 23.1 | 28.6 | 23.8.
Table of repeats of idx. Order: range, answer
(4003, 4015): 29.9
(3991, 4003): 29.1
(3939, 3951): 23.3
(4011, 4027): 33.3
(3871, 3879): 23.3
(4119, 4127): 25.1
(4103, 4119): 23.5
